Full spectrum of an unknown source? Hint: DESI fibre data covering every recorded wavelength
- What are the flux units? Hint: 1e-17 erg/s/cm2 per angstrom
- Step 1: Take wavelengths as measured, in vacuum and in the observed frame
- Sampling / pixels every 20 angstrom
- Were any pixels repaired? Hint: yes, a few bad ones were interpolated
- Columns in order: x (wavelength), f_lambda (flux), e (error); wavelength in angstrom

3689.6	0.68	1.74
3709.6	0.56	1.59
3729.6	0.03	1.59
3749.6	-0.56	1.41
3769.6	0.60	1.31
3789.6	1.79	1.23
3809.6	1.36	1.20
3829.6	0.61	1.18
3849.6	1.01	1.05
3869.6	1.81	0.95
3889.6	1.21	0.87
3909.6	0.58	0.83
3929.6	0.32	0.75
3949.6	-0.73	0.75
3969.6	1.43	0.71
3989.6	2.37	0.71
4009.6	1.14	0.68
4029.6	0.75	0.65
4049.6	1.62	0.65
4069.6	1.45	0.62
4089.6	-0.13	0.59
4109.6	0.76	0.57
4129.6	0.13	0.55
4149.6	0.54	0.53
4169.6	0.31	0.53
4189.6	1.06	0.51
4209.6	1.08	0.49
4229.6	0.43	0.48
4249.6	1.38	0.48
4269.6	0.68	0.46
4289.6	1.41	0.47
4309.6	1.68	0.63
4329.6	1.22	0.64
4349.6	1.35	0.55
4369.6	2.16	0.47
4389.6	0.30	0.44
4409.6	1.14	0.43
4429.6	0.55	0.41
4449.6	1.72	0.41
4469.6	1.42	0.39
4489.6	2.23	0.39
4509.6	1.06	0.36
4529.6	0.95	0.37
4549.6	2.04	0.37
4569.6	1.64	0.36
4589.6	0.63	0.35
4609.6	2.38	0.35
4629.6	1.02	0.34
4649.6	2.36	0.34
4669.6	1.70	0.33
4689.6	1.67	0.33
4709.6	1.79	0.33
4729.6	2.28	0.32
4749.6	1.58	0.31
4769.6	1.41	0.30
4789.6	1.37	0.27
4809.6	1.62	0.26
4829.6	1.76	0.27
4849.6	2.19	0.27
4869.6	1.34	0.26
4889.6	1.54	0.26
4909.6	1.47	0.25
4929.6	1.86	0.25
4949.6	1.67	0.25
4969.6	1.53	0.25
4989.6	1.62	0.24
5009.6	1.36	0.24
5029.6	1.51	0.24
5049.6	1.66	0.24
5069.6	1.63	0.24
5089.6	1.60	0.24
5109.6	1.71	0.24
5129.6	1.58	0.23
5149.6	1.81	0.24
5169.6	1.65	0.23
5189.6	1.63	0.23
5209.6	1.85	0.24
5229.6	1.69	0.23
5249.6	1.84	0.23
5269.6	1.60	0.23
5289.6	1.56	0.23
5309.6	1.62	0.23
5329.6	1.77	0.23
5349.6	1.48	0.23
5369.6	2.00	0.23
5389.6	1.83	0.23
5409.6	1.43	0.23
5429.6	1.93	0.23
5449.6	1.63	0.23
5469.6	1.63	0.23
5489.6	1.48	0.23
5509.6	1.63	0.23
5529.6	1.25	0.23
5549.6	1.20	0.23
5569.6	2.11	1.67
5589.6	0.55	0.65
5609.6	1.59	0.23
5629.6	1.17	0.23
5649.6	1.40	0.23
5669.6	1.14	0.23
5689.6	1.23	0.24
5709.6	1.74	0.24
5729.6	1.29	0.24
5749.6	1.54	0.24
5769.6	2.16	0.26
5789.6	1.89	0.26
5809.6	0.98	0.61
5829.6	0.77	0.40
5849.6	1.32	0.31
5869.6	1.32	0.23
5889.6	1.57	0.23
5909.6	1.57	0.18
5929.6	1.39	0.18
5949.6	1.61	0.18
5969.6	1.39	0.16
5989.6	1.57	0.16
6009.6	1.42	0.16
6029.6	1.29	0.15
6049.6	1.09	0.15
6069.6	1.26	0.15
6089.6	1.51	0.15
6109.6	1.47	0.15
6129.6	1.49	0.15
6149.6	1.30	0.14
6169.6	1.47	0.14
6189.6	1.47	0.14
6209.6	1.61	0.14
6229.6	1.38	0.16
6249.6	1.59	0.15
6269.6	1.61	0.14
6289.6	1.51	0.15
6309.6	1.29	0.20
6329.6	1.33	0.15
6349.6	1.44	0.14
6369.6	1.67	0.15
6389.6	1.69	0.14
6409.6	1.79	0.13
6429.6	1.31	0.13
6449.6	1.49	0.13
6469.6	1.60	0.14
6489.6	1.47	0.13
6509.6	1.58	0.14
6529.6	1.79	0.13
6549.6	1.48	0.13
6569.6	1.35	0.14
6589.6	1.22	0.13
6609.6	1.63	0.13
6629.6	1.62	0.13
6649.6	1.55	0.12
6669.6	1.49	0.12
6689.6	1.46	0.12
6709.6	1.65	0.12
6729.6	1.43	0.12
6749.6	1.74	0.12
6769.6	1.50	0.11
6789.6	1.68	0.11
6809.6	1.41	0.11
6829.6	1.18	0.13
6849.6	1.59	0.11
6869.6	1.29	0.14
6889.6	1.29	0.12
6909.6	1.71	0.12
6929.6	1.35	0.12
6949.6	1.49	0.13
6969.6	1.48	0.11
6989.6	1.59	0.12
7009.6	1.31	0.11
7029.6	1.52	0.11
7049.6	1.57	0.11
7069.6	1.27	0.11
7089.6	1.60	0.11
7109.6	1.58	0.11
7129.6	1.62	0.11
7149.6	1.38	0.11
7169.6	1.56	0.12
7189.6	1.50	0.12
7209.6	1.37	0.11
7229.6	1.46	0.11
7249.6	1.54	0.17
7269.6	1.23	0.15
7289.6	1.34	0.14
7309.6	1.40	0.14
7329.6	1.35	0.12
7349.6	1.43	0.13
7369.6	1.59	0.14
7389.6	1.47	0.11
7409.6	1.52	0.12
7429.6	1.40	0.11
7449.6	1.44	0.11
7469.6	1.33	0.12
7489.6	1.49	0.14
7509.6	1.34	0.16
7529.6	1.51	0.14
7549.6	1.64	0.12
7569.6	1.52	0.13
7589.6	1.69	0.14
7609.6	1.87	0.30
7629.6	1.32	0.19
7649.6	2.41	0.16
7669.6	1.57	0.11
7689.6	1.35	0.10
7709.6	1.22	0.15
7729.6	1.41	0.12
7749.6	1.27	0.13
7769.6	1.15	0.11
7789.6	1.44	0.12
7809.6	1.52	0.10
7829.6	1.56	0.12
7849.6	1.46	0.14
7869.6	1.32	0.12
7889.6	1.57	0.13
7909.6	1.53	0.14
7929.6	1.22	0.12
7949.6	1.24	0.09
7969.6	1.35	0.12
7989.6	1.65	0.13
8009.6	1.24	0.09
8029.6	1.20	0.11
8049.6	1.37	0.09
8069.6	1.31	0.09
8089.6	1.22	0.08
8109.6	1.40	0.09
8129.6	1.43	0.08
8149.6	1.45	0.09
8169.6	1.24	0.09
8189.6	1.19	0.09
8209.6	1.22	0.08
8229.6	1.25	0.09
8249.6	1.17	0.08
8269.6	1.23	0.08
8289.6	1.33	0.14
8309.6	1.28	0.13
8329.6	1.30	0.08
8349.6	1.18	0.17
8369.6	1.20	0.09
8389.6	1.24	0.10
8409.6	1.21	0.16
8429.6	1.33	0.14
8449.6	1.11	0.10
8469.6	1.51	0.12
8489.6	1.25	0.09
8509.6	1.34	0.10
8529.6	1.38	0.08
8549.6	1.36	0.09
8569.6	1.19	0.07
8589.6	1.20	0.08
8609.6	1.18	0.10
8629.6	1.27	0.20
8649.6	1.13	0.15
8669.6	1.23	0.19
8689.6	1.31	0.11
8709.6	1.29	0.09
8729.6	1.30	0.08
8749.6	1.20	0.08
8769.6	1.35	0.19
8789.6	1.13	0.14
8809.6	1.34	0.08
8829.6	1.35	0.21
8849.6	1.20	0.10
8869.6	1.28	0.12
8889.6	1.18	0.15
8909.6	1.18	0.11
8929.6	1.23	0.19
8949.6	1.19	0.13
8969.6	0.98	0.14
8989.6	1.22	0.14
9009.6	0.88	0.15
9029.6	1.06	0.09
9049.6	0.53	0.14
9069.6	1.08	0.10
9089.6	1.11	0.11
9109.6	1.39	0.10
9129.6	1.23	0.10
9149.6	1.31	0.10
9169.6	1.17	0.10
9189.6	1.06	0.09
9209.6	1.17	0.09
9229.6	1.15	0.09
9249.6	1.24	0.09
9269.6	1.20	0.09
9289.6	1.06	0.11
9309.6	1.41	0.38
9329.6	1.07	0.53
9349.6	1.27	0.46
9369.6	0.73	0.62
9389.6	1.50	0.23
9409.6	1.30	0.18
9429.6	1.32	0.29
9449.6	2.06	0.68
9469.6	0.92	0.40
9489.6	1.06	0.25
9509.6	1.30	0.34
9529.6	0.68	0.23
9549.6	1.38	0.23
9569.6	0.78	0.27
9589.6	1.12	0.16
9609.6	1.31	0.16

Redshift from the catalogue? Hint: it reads 0.17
